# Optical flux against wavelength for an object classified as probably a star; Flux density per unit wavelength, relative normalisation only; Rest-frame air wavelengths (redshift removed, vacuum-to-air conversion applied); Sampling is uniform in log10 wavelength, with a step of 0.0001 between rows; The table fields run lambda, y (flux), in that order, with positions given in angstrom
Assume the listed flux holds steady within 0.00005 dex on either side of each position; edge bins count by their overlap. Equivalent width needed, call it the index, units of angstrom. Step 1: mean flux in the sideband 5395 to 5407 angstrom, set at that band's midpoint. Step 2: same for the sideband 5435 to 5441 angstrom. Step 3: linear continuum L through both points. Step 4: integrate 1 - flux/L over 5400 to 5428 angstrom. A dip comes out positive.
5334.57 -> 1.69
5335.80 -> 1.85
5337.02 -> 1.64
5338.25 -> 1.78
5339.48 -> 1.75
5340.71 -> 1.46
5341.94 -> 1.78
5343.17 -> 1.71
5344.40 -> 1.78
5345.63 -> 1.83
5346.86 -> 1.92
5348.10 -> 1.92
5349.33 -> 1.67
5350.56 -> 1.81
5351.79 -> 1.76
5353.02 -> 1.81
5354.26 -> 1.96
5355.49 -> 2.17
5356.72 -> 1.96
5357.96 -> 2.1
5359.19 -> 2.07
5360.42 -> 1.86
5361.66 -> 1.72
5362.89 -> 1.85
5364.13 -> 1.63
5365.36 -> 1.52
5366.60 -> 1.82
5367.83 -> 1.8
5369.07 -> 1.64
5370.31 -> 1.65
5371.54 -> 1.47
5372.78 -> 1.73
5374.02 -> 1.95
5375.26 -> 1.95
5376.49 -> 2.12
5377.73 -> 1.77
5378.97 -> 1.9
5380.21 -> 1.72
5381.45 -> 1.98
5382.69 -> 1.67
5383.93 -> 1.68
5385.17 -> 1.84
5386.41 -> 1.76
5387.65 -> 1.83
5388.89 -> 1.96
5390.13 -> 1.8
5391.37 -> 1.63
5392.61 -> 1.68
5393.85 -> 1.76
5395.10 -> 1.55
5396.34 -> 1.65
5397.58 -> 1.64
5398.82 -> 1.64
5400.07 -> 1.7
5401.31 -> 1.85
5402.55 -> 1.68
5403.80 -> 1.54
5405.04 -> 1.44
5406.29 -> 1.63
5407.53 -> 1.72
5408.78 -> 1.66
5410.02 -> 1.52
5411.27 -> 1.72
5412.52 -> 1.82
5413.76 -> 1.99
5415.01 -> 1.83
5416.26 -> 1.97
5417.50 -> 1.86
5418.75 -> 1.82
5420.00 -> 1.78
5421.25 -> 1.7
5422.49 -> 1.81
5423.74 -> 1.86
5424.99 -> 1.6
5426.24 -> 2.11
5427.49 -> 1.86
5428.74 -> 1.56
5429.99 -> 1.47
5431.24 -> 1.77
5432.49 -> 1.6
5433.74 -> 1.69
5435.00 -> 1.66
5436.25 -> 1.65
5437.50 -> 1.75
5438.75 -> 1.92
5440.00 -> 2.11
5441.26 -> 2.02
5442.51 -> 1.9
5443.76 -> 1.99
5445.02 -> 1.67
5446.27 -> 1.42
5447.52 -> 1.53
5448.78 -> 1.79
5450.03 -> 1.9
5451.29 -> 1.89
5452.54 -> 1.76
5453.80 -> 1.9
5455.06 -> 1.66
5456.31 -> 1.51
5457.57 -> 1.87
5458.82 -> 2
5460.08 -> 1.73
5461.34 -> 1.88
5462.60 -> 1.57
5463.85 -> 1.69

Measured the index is -0.80 angstrom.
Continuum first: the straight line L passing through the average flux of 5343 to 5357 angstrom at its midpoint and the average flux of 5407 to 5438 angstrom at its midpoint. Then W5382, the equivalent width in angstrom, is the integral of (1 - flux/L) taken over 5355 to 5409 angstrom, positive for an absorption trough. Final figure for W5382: 1.42 angstrom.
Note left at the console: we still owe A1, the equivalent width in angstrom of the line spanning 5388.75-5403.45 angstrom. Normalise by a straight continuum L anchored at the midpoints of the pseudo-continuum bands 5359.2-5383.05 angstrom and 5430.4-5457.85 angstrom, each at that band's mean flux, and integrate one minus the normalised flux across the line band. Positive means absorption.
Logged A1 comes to 0.6 angstrom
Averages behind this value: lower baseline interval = 1.78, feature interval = 1.7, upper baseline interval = 1.77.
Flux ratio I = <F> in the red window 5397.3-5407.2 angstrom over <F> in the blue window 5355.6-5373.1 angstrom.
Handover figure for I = 0.92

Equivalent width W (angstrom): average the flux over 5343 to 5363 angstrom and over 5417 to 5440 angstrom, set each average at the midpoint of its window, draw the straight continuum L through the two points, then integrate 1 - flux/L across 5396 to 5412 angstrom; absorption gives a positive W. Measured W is 1.3 angstrom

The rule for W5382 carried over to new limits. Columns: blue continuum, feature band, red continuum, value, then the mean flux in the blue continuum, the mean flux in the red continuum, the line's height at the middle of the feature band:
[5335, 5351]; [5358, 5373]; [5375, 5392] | 0.4 angstrom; 1.76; 1.83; 1.8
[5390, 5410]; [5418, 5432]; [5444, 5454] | -0.5 angstrom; 1.65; 1.73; 1.69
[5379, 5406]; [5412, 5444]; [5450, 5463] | -1.0 angstrom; 1.72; 1.79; 1.76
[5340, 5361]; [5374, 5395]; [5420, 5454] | 0.1 angstrom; 1.86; 1.77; 1.82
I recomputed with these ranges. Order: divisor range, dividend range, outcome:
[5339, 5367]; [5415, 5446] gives 0.99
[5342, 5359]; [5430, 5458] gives 0.94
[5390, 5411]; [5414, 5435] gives 1.07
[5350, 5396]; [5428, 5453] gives 0.97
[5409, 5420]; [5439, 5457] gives 0.99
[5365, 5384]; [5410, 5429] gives 1.02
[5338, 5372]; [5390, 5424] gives 0.96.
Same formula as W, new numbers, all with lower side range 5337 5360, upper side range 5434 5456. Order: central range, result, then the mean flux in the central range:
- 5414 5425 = -0.1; 1.82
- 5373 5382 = -0.4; 1.9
